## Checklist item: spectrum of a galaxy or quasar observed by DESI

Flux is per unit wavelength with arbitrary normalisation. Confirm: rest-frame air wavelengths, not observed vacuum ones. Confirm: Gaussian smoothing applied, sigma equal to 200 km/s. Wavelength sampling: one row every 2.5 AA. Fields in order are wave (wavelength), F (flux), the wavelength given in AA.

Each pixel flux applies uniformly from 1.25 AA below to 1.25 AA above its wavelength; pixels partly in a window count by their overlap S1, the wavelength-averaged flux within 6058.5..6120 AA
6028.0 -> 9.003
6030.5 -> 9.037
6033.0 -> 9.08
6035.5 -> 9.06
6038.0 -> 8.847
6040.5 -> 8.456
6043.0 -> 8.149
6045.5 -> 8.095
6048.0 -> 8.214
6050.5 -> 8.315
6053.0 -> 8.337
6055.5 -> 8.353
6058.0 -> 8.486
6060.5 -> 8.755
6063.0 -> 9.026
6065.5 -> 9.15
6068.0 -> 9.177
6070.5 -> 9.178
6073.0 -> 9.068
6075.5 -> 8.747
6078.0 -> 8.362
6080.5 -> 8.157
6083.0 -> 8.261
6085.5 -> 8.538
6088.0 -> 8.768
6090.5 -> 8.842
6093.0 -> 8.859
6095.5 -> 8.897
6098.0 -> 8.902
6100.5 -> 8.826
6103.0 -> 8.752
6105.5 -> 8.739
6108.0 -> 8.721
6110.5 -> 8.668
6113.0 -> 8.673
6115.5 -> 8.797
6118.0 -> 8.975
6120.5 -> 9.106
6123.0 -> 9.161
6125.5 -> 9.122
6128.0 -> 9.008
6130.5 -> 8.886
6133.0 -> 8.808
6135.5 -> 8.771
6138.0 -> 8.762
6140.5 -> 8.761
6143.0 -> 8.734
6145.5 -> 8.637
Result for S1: 8.79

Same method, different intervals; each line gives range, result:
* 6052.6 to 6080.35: 8.77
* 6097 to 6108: 8.79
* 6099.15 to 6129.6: 8.88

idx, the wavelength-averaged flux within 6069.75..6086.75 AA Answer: 8.6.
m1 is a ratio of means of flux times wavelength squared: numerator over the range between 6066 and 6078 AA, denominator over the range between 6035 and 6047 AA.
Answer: 1.07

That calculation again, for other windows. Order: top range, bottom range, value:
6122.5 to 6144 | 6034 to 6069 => 1.06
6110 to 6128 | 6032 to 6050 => 1.07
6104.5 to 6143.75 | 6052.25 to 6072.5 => 1.02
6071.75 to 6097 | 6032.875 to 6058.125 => 1.04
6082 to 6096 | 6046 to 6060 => 1.05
